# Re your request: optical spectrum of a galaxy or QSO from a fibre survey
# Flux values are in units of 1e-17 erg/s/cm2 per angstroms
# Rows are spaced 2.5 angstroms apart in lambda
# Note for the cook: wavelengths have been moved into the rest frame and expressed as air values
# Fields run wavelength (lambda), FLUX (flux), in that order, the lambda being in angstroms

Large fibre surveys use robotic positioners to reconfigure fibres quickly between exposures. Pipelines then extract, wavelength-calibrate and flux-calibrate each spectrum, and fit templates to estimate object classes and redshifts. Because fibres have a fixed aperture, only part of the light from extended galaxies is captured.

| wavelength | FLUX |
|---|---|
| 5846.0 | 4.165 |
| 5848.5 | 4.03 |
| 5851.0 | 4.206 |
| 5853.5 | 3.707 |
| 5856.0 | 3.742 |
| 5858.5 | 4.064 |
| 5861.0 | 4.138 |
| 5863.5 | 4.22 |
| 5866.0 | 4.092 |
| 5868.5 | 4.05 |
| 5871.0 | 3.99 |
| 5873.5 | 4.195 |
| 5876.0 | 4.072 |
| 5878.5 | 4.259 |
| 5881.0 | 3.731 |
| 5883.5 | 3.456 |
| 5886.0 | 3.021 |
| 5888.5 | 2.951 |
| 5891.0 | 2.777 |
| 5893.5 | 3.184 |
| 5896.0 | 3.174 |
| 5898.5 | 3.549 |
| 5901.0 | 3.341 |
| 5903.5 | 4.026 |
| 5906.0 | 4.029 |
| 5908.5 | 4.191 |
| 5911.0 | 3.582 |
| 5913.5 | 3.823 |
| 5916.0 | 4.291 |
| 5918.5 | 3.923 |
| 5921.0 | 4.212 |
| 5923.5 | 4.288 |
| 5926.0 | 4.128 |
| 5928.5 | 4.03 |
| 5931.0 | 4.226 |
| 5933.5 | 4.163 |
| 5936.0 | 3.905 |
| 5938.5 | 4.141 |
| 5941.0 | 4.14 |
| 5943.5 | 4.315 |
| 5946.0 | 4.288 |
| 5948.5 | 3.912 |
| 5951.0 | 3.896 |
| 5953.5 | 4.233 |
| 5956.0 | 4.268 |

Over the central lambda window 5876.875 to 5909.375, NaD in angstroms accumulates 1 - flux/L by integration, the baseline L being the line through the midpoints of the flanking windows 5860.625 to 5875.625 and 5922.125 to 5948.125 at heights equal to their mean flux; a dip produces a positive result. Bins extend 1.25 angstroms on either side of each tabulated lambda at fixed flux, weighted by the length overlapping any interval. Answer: 4.83 angstroms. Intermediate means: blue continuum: 4.11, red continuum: 4.15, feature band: 3.51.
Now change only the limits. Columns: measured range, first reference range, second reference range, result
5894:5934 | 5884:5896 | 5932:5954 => -4.52 angstroms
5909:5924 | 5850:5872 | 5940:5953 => 0.25 angstroms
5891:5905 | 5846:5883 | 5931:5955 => 2.28 angstroms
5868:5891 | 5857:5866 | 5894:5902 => 0.39 angstroms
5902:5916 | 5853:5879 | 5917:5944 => 0.52 angstroms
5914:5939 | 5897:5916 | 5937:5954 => -0.93 angstroms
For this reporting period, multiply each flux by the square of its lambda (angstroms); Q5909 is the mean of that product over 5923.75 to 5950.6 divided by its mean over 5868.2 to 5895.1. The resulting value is 1.17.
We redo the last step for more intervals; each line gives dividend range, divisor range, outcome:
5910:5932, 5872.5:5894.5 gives 1.17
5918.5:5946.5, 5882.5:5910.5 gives 1.22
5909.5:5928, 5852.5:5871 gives 1.03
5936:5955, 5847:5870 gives 1.05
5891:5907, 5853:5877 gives 0.87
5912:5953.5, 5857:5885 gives 1.04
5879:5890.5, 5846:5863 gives 0.84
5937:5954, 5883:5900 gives 1.33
